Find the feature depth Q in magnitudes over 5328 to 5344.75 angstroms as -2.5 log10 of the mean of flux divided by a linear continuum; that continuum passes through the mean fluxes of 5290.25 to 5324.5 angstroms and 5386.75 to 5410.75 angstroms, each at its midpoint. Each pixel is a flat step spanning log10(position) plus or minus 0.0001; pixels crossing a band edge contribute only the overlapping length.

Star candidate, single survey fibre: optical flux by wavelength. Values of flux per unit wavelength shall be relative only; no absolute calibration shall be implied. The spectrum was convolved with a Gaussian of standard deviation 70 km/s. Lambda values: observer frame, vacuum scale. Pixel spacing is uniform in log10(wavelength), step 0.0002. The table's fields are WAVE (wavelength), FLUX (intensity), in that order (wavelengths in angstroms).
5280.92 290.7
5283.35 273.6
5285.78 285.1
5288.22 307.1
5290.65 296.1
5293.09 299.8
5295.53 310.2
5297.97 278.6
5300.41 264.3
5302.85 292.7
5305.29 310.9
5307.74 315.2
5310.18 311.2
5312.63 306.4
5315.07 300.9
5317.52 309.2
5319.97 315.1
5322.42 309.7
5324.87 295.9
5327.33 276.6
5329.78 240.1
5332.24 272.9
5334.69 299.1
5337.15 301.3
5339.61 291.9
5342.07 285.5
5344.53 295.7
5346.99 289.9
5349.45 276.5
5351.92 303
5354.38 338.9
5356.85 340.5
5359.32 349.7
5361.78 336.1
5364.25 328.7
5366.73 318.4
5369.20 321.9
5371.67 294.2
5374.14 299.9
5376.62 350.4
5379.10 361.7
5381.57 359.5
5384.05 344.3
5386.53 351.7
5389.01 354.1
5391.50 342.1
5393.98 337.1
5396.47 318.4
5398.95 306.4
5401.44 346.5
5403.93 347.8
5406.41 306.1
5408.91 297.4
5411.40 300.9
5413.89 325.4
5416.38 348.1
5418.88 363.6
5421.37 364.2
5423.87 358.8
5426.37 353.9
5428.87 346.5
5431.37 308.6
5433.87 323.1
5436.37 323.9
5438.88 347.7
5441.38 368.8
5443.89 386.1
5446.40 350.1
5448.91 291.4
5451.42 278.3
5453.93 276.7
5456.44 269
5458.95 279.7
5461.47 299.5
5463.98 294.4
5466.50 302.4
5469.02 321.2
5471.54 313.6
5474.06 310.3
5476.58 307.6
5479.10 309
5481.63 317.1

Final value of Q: 0.10 mag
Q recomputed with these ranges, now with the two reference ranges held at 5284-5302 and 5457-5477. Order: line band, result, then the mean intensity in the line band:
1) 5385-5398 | -0.15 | 340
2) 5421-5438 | -0.13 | 339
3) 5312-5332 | 0.00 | 293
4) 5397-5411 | -0.08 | 320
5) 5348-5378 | -0.09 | 321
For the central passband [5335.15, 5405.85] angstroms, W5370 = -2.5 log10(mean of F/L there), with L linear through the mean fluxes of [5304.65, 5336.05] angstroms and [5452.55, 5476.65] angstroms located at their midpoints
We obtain -0.10 mag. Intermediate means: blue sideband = 297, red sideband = 297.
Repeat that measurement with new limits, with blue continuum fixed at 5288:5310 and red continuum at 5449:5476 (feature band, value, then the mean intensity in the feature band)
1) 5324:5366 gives -0.02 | 302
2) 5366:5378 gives -0.08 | 317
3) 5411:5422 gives -0.16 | 342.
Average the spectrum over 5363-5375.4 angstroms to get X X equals 313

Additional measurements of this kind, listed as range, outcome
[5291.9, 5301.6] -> 288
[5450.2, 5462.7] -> 281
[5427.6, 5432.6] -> 328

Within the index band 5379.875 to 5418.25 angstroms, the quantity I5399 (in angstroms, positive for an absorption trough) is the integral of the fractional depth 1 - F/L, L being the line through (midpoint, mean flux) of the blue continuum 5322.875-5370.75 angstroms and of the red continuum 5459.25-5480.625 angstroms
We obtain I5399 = -3.6 angstroms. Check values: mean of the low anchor 303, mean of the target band 333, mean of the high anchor 306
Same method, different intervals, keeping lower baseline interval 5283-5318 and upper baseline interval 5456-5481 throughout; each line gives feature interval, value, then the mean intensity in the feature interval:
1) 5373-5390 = -2.6 angstroms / 346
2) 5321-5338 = 0.8 angstroms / 285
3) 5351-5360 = -1.0 angstroms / 333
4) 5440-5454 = -1.3 angstroms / 329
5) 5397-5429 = -3.7 angstroms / 335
